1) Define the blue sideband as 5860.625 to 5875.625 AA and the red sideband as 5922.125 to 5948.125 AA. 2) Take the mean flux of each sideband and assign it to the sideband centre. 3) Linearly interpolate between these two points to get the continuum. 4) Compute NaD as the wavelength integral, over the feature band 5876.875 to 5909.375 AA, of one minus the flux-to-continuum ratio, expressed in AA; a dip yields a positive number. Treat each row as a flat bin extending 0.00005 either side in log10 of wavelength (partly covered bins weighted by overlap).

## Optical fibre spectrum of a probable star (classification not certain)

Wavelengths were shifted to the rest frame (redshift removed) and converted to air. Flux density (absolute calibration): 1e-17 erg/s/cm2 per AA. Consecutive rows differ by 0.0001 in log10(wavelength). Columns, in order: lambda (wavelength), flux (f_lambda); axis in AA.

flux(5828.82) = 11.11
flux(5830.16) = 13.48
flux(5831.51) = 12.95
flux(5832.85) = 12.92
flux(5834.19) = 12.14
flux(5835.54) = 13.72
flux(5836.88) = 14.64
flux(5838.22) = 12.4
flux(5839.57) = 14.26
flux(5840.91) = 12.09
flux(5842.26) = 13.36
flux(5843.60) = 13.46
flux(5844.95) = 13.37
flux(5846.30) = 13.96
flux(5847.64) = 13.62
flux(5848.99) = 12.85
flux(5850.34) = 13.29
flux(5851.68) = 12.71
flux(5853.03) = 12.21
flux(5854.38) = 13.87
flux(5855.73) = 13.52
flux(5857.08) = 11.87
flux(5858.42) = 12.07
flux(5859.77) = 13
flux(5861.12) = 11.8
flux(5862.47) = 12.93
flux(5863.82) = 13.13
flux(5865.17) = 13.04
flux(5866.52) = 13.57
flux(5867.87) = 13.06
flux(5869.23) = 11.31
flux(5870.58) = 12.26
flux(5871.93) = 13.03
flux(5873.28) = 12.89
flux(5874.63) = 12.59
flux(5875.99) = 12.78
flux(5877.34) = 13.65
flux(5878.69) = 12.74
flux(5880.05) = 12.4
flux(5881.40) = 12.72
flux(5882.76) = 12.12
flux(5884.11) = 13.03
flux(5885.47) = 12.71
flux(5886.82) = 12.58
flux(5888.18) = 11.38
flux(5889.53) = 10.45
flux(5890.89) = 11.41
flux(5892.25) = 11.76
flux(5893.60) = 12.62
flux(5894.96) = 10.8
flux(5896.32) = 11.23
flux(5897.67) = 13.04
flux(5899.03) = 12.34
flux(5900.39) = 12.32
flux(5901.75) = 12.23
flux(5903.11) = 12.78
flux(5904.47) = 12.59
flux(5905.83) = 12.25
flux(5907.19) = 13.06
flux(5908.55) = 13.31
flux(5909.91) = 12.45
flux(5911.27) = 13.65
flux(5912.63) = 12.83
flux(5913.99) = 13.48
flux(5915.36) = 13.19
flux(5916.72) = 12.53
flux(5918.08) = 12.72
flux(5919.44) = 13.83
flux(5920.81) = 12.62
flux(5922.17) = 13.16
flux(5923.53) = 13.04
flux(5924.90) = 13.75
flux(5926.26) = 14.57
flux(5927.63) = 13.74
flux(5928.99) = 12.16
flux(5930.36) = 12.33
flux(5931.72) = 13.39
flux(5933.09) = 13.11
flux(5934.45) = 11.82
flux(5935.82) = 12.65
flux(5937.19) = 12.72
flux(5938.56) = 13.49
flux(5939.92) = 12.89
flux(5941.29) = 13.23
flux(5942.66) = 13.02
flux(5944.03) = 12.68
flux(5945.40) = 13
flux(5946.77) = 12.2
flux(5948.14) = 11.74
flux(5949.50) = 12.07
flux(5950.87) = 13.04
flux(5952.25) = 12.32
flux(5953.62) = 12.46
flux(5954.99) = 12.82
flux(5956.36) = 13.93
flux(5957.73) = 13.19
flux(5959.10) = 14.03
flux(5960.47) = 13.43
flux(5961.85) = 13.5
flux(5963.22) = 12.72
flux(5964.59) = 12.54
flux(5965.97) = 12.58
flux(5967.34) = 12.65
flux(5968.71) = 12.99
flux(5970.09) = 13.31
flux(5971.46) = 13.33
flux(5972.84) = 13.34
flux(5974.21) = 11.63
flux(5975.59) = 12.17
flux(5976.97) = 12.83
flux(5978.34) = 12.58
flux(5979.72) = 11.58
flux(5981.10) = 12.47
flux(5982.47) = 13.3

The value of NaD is 1.2 AA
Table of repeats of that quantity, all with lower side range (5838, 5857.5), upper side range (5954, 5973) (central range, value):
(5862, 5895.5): 1.8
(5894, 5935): 1.1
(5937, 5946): 0.1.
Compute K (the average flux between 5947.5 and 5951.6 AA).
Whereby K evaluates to 12.3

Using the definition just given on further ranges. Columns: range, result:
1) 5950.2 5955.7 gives 12.6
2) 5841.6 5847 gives 13.5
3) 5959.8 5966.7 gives 12.9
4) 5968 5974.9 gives 12.9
